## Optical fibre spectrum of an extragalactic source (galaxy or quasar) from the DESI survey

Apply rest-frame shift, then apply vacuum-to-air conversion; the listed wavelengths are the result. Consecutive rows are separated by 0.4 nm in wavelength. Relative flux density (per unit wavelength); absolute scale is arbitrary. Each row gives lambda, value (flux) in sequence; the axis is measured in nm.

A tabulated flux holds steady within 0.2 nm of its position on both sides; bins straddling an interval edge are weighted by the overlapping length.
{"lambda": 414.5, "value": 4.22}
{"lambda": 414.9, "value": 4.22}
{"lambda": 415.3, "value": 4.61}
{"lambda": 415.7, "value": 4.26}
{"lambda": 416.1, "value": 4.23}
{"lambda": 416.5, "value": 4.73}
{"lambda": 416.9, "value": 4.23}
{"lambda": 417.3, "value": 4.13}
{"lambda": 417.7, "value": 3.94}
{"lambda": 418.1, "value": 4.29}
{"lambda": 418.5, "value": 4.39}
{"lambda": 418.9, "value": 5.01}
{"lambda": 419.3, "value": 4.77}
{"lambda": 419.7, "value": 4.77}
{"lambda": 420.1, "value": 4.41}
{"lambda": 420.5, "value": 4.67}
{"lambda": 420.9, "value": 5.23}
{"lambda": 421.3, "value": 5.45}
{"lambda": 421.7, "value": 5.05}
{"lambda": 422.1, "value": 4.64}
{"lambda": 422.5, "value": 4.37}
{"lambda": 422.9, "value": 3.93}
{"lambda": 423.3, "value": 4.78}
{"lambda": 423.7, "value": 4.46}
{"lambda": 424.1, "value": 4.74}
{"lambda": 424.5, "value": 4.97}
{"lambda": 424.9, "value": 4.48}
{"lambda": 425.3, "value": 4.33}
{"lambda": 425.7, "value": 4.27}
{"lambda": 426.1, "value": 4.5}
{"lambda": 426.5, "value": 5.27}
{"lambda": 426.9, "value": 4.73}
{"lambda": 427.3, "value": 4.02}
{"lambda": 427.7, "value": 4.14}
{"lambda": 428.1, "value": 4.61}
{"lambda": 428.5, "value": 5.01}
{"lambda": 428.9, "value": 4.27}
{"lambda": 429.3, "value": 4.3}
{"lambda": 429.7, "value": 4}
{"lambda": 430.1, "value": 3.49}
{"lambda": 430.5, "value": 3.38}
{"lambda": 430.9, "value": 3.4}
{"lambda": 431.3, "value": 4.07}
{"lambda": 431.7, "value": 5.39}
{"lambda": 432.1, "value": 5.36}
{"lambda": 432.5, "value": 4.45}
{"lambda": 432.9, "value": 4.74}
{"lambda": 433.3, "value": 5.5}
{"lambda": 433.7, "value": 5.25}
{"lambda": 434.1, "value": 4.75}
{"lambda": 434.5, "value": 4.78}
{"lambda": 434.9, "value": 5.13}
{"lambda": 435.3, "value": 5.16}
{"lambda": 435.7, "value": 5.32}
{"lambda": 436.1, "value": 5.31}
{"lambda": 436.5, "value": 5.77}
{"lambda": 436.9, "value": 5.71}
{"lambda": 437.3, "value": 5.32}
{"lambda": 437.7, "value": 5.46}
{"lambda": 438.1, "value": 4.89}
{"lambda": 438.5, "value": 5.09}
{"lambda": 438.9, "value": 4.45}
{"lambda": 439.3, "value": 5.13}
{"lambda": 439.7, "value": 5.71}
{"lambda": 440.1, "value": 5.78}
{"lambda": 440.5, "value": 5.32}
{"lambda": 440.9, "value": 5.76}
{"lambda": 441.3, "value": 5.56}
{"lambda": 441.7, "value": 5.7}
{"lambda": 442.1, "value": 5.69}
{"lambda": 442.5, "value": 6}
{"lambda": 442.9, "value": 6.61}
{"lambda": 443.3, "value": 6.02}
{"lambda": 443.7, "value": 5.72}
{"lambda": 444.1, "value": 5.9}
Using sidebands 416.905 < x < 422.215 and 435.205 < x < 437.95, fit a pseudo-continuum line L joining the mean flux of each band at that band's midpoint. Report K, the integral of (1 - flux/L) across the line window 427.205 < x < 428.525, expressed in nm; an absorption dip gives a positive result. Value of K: 0.17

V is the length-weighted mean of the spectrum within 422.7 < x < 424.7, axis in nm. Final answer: 4.58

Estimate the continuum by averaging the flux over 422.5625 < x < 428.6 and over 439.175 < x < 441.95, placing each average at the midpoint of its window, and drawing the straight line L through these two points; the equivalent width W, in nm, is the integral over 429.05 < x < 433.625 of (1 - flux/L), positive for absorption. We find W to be 0.51 nm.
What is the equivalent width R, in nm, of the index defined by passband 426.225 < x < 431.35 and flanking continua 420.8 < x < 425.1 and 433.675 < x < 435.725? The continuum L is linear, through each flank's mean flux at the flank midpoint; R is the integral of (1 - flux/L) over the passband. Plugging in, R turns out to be 0.69 nm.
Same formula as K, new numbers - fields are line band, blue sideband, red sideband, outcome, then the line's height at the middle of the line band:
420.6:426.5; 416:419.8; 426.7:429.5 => -0.312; 4.44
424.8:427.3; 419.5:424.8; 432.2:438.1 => 0.158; 4.86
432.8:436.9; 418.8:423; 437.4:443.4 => 0.084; 5.32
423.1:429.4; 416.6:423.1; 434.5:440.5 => 0.360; 4.84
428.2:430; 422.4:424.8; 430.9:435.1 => 0.143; 4.73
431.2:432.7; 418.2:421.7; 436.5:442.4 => 0.095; 5.2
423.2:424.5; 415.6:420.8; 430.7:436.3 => -0.020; 4.63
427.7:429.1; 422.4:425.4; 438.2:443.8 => 0.070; 4.8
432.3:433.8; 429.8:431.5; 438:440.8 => -0.336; 4.05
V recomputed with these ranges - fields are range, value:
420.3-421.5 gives 5.12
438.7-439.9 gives 5.1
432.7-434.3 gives 5.06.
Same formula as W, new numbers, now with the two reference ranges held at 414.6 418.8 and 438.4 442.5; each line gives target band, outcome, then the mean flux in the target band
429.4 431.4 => 0.52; 3.68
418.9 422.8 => -0.25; 4.8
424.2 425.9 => 0.07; 4.53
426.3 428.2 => 0.11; 4.55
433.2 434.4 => 0.01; 5.11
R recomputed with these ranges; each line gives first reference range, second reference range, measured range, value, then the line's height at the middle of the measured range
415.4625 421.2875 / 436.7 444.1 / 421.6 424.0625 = 0.11 nm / 4.74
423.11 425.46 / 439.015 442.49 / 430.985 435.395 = 0.20 nm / 5.14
